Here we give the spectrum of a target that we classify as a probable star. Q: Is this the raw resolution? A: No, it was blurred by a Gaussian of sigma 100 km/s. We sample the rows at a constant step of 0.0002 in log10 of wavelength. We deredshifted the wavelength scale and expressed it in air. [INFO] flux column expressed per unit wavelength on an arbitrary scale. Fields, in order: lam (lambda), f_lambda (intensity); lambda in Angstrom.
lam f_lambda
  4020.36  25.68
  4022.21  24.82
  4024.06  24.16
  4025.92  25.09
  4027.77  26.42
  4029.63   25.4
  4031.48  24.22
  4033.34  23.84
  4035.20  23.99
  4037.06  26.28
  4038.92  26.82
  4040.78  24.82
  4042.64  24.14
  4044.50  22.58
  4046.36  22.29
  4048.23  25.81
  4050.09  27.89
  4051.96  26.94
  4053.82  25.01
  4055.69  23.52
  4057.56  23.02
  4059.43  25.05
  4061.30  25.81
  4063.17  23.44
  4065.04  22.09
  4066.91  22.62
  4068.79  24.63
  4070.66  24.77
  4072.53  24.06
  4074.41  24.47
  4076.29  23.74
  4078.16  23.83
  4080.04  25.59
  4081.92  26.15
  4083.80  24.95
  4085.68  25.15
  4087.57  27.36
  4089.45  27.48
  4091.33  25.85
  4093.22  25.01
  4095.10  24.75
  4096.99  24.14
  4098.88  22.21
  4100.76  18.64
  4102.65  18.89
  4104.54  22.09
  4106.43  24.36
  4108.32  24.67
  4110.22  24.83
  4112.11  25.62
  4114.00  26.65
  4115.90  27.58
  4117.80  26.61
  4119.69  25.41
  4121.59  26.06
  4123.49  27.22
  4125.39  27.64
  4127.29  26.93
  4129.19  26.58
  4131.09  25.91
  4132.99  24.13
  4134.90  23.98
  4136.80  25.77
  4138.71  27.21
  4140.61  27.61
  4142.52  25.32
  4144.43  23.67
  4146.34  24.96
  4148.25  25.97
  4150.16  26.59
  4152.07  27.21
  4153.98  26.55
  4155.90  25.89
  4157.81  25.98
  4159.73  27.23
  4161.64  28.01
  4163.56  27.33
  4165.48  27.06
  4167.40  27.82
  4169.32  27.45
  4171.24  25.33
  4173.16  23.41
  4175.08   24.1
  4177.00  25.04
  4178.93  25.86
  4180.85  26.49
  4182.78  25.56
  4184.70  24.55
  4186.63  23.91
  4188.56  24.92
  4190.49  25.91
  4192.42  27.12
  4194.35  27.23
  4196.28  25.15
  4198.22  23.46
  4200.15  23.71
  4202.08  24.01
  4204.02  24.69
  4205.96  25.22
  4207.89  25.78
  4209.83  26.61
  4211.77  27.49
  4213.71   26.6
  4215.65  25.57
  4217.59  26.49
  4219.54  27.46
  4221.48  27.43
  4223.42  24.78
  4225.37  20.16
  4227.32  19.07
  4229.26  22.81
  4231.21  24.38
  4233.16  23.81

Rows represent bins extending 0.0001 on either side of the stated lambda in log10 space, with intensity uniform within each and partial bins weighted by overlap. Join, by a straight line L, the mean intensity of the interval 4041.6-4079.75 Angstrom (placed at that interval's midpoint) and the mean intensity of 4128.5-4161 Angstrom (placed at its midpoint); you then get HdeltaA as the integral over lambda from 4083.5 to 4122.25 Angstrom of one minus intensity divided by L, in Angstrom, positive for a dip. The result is 0.7 Angstrom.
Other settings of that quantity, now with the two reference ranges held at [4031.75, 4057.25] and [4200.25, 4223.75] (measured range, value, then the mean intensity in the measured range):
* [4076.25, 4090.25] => -0.3 Angstrom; 25.6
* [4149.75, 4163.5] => -0.7 Angstrom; 26.8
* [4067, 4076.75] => 0.3 Angstrom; 24.2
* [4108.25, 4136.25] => -0.7 Angstrom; 26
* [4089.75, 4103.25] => 1.1 Angstrom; 23.1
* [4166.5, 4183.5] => 0.0 Angstrom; 25.7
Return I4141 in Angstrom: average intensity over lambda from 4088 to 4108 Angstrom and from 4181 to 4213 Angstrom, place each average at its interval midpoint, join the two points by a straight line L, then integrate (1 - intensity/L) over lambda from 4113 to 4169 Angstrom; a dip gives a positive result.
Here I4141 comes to -4.79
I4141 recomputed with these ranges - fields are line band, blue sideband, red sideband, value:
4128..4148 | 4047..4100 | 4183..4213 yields -0.4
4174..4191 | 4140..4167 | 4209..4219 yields 0.9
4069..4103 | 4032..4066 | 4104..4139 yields 1.1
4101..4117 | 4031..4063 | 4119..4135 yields 1.1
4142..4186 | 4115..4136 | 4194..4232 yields -0.6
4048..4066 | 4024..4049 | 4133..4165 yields 0.1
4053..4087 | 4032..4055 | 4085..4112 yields 0.2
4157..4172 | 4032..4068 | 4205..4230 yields -1.3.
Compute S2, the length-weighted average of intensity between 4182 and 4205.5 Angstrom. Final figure 25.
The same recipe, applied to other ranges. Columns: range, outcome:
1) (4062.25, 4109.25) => 24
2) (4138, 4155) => 26.1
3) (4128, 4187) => 25.9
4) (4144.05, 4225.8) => 25.8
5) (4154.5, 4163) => 26.8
